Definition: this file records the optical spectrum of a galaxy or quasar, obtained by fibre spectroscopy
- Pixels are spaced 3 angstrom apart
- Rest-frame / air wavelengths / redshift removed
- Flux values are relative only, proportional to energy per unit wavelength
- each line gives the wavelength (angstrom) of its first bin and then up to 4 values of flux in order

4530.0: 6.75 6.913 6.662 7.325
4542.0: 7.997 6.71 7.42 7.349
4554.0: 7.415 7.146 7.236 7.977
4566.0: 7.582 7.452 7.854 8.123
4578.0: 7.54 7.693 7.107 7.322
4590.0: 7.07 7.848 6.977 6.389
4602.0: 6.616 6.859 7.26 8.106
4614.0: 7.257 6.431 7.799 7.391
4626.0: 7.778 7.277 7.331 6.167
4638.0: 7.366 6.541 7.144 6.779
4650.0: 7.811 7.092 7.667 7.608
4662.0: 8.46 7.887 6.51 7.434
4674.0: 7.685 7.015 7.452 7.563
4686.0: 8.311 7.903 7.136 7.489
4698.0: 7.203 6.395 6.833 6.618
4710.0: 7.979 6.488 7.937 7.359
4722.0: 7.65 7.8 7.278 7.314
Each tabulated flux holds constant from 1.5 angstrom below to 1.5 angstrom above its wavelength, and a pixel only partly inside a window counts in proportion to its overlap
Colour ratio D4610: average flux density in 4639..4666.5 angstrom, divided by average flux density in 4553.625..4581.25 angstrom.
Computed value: 0.98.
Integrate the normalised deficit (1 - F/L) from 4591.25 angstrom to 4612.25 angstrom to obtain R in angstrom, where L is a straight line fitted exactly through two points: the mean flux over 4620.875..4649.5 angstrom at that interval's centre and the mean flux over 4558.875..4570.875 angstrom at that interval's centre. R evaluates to 0.6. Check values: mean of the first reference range 7.58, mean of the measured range 7.14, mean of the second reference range 7.13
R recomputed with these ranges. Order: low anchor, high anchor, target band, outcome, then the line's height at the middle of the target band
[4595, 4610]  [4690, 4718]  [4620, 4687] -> -3.6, 7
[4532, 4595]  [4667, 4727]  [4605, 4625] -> 0.1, 7.39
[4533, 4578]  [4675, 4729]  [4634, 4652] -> 1.0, 7.39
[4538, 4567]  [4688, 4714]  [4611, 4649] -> 0.5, 7.26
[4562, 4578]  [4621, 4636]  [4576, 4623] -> 1.7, 7.5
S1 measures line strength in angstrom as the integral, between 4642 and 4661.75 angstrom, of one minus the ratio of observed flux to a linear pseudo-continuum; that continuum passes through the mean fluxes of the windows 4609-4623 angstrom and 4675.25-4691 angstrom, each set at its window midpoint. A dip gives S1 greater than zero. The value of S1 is 0.32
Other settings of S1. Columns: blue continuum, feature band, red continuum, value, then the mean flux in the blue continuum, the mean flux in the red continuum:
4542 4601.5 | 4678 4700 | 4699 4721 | -1.2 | 7.38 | 7.1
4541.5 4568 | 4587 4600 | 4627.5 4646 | 0.1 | 7.4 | 6.97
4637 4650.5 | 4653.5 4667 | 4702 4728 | -1.3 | 7.07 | 7.31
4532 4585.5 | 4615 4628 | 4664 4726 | 0.1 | 7.42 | 7.36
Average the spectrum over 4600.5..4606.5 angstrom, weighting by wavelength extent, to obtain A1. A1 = 6.74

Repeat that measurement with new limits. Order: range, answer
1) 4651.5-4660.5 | 7.46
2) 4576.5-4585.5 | 7.45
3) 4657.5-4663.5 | 8.03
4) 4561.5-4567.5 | 7.78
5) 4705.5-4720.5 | 7.28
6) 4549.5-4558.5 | 7.3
